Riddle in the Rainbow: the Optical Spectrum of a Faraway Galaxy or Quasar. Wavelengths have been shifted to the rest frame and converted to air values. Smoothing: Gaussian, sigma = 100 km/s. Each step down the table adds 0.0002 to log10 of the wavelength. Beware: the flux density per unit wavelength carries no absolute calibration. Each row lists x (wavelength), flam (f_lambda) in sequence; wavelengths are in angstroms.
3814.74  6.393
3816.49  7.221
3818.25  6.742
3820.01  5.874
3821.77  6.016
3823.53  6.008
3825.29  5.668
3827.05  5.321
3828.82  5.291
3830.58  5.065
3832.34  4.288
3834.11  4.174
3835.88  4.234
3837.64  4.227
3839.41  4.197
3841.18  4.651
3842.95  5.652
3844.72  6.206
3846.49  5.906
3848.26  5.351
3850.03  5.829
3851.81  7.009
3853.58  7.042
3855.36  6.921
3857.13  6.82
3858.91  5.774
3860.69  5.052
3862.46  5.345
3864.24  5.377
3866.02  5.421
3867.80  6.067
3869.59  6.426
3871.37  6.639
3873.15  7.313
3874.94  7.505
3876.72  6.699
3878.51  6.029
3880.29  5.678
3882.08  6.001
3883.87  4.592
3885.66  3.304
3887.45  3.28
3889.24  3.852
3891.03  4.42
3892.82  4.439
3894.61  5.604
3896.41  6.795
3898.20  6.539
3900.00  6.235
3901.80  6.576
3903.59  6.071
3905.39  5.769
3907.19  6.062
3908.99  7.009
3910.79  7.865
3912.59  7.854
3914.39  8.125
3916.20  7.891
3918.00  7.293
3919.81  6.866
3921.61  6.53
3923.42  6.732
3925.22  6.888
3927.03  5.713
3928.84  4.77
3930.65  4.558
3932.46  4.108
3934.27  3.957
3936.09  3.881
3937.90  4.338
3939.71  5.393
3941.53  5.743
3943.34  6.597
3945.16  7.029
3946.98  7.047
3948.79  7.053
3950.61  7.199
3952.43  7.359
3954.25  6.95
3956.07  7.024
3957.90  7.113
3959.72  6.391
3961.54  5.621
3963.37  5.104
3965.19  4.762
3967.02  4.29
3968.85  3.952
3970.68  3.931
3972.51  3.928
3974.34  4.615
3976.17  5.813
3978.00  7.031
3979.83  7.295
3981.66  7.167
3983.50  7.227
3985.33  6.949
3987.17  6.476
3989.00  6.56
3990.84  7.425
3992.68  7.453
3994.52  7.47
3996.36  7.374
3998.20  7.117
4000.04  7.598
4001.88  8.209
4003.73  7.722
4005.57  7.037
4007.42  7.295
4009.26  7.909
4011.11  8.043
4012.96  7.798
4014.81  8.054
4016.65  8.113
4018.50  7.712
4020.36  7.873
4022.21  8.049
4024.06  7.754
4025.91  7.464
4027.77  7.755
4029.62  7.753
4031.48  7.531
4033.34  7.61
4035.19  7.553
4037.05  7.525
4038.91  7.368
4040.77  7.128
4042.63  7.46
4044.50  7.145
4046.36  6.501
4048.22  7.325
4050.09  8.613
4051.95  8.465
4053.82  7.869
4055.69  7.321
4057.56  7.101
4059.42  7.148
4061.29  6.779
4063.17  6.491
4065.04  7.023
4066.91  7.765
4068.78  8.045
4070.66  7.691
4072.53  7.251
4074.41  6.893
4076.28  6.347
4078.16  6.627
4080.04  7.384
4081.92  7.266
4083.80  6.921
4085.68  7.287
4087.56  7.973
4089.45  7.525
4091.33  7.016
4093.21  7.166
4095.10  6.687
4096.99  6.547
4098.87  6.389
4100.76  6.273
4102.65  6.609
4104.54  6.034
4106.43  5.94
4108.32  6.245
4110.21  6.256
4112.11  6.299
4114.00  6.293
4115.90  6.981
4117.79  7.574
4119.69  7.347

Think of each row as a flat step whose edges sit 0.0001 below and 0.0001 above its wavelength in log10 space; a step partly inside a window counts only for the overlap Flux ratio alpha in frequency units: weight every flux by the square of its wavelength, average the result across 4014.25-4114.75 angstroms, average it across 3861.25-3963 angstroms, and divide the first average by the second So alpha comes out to 1.28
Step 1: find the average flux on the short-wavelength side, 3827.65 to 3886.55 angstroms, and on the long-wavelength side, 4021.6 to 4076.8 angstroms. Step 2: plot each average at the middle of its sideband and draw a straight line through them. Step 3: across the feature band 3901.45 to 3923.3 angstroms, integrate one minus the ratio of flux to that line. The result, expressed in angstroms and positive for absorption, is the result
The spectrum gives -3.0 angstroms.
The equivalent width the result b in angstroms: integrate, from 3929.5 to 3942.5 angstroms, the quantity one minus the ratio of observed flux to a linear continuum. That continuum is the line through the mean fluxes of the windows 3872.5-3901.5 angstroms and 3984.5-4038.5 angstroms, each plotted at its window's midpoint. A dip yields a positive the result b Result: 3.6 angstroms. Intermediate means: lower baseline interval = 5.52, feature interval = 4.58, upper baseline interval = 7.56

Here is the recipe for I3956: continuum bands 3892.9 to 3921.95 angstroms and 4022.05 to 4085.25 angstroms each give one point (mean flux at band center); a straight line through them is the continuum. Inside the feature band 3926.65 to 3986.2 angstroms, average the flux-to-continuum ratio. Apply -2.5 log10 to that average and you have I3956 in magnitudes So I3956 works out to 0.21 mag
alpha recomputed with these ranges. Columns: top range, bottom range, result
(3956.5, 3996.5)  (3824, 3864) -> 1.19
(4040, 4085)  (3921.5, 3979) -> 1.36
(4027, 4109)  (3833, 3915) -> 1.36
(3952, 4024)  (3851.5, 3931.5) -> 1.17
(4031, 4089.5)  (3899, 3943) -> 1.29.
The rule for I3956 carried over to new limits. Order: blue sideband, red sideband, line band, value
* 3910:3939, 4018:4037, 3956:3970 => 0.23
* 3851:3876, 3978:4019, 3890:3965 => 0.11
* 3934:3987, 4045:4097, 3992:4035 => -0.17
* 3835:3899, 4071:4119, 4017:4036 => -0.20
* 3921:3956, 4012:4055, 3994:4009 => -0.06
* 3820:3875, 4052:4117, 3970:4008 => -0.05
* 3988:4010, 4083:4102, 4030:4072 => -0.04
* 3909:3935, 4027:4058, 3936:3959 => 0.03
